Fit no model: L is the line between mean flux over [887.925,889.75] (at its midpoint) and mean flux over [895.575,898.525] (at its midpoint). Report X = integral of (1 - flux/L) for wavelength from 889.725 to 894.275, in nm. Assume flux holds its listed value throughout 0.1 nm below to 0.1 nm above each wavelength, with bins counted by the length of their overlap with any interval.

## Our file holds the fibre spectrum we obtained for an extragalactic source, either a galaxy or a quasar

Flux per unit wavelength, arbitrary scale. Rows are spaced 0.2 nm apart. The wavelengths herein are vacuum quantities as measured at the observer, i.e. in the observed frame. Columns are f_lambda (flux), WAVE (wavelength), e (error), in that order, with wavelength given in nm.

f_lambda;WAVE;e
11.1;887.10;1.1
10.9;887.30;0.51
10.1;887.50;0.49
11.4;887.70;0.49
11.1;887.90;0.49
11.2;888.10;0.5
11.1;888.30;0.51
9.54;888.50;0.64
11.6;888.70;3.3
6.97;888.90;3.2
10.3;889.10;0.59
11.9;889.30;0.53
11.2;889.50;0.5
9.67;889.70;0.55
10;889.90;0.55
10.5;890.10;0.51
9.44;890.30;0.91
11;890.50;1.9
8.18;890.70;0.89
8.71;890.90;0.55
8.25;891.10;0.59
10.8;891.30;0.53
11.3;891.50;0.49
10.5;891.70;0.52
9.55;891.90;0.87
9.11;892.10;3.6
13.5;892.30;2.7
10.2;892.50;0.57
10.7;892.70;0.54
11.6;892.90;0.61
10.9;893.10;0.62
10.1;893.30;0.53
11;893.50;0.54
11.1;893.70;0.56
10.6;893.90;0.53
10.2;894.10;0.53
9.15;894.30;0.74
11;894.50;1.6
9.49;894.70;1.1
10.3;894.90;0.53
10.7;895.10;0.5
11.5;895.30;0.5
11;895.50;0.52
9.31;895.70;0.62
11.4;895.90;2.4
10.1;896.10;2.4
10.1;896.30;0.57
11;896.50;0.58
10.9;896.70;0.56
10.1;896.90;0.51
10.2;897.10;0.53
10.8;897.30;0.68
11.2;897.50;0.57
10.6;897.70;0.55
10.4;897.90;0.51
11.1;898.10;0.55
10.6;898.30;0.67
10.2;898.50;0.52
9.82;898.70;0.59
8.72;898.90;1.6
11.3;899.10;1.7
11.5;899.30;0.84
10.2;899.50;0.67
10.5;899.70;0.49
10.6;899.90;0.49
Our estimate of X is 0.08 nm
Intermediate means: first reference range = 10.4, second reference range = 10.5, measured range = 10.3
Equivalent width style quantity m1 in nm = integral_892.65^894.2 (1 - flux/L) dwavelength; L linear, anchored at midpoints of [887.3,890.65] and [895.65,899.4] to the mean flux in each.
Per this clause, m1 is -0.05 nm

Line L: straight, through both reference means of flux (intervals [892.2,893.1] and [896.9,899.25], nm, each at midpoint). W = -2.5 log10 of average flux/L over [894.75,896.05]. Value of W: 0.03 mag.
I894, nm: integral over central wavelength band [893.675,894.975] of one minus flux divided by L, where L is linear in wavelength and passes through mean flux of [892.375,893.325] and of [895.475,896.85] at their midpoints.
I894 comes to 0.06 nm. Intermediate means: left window 10.8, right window 10.5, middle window 10.2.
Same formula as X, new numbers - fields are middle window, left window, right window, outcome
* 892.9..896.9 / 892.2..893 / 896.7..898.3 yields 0.20 nm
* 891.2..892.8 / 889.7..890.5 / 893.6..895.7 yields -0.08 nm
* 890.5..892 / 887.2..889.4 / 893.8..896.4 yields 0.11 nm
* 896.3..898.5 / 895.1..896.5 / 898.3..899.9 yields -0.03 nm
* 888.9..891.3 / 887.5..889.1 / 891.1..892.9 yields 0.15 nm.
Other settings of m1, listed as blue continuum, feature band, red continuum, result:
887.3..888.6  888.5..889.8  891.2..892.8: 0.06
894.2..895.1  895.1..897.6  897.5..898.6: -0.07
